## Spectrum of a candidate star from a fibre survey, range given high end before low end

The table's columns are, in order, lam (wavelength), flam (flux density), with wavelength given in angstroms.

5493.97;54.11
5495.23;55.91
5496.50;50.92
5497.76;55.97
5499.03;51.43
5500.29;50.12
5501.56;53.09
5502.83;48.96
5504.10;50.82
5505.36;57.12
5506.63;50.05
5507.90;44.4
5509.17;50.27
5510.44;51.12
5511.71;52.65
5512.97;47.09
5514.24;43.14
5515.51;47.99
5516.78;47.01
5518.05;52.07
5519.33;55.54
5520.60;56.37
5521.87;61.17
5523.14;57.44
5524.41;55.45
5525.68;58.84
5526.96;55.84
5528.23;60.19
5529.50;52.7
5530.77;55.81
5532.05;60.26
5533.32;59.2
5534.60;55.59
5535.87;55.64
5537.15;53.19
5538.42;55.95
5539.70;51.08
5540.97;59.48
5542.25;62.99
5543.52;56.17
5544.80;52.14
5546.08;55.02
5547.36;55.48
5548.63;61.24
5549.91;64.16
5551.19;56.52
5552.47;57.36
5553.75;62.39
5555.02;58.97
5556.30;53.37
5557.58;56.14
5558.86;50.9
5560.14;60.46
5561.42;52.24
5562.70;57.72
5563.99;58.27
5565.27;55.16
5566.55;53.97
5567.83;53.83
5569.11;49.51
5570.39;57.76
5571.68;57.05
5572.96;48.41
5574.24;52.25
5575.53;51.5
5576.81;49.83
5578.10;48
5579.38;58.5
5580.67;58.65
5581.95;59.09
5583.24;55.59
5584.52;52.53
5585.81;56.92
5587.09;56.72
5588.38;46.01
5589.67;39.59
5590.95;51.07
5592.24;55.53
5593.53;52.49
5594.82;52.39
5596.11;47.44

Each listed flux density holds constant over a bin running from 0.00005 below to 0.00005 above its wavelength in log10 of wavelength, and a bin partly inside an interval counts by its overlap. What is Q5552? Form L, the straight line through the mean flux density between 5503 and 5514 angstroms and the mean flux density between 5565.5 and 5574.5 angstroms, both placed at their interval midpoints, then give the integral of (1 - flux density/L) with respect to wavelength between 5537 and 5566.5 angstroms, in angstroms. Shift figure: -2.5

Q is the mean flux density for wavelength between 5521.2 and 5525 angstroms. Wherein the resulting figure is 58.1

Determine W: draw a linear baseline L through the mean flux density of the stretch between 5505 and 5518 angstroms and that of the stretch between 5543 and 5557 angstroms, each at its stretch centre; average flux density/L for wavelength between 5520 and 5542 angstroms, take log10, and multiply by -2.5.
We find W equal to -0.07 mag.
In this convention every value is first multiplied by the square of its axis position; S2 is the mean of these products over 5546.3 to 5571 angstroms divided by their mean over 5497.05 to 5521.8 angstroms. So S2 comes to 1.1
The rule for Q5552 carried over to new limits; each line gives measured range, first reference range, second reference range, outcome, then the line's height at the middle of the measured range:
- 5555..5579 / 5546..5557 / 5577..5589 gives 1.1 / 56.5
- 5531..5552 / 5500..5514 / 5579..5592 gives -2.2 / 51.7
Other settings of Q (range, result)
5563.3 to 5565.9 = 56.6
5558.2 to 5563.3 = 55.3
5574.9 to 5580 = 52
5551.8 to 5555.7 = 59.6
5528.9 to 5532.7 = 56.3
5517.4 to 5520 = 53.6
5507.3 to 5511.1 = 48.6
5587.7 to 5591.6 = 45.6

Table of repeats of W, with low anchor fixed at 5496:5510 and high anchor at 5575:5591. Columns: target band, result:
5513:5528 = -0.04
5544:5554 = -0.11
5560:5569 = -0.06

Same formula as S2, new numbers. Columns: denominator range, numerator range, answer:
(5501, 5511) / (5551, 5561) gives 1.14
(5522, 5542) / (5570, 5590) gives 0.95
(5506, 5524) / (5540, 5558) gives 1.14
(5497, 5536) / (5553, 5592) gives 1.04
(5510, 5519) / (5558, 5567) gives 1.16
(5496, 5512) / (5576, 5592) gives 1.06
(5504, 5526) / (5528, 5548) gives 1.09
